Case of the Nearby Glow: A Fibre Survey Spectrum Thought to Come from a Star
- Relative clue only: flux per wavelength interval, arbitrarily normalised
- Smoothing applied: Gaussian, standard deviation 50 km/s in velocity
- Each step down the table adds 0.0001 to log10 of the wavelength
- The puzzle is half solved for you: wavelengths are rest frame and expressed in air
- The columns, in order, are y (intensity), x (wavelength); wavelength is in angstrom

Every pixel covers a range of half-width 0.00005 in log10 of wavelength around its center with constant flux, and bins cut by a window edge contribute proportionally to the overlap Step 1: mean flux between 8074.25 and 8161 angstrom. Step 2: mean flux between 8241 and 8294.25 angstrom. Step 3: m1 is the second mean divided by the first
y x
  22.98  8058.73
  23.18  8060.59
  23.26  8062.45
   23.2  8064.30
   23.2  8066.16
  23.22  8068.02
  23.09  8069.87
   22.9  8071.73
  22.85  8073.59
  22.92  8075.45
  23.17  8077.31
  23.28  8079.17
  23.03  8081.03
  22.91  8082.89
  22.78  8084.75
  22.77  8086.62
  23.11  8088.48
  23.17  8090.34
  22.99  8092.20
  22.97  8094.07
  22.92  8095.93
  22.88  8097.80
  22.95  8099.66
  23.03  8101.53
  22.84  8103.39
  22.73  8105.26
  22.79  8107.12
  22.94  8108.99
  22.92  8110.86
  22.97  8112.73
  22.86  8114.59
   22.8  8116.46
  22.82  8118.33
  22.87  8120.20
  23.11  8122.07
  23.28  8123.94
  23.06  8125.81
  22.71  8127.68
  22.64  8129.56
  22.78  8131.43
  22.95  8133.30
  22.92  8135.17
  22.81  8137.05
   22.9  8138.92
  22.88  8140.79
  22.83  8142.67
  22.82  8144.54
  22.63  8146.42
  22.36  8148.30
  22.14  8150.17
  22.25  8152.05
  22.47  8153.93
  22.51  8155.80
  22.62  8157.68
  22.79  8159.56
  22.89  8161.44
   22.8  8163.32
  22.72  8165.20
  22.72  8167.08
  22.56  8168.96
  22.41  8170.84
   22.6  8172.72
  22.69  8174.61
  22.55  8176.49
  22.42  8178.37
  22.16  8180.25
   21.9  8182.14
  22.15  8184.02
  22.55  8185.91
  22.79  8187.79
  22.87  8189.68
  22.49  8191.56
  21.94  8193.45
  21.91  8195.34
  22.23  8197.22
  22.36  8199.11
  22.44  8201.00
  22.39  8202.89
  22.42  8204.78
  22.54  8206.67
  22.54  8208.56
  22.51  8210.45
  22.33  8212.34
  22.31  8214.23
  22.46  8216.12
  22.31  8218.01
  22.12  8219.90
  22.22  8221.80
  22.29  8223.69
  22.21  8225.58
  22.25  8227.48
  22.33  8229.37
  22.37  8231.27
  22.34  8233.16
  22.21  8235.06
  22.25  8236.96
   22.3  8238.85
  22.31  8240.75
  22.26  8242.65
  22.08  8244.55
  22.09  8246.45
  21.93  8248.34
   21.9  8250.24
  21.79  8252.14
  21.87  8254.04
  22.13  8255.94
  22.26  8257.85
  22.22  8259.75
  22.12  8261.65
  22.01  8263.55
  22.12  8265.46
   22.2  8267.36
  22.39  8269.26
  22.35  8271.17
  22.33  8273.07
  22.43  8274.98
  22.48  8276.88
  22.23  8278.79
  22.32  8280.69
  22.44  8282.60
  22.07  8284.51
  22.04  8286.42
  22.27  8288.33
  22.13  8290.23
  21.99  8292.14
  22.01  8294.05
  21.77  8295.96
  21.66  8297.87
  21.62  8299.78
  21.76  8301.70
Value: 1.0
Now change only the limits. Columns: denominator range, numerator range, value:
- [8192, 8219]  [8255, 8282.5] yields 1.00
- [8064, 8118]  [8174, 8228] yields 0.97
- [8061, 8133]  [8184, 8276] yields 0.97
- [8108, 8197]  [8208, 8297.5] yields 0.98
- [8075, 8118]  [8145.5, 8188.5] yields 0.98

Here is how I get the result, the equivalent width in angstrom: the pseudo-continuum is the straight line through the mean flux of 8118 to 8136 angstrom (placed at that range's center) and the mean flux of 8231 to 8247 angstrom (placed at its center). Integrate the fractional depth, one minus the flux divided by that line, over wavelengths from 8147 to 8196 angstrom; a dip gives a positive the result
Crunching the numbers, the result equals 0.4 angstrom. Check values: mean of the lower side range 22.9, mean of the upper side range 22.2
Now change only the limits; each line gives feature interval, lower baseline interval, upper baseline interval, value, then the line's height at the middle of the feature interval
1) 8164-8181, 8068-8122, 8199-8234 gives 0.02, 22.6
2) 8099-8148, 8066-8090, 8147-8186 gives -0.27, 22.7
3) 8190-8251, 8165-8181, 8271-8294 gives 0.37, 22.4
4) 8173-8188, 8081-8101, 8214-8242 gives 0.08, 22.5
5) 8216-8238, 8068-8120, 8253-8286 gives 0.12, 22.4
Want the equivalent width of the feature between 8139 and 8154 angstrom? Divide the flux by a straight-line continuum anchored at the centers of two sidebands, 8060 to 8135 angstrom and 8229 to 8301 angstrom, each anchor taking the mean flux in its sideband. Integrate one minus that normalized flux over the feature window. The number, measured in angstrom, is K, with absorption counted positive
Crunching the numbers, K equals 0.10 angstrom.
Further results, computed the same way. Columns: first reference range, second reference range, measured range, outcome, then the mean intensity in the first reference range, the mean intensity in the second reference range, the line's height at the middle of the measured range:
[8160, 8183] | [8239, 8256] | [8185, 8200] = 0.0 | 22.5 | 22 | 22.4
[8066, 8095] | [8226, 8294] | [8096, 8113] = 0.0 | 23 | 22.2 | 22.9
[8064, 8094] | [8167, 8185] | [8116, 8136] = -0.2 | 23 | 22.4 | 22.7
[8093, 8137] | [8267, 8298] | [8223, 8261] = 0.3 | 22.9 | 22.2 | 22.4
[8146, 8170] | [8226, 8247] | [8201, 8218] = -0.1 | 22.6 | 22.2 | 22.4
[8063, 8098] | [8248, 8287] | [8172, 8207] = 0.2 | 23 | 22.2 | 22.5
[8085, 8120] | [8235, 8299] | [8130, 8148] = -0.1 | 22.9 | 22.1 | 22.7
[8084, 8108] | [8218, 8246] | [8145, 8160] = 0.1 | 22.9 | 22.2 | 22.6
